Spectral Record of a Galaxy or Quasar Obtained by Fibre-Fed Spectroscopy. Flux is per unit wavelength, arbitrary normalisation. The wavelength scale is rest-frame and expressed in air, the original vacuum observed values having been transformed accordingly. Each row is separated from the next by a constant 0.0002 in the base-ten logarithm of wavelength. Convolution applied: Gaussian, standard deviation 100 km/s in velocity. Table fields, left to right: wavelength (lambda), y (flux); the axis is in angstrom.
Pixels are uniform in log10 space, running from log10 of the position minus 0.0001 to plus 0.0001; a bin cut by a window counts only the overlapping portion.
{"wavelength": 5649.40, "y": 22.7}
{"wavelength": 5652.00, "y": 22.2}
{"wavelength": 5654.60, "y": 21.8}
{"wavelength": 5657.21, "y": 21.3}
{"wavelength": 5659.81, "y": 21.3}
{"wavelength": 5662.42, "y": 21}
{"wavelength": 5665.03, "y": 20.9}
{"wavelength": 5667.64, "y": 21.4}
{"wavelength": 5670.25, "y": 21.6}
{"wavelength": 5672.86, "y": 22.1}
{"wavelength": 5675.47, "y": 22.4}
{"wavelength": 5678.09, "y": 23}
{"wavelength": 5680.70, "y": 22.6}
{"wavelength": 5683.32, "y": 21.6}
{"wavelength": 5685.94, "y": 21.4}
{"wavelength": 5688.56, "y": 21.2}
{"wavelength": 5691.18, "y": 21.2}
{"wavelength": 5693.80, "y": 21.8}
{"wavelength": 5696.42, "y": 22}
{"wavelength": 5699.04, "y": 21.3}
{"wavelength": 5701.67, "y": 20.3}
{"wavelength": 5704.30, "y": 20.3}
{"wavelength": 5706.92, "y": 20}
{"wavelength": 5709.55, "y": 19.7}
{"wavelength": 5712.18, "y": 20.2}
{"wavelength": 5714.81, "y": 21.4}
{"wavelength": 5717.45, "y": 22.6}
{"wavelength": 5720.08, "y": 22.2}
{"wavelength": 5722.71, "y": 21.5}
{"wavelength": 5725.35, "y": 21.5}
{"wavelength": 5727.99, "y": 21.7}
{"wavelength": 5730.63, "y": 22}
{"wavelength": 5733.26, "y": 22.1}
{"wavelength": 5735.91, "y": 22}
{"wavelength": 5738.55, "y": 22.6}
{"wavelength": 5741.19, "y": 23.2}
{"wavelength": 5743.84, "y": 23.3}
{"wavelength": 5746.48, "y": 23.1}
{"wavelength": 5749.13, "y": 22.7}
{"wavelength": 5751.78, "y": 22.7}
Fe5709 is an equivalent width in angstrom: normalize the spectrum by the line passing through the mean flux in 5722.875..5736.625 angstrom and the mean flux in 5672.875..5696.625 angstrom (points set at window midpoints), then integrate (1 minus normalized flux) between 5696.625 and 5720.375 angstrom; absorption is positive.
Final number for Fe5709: 1.1 angstrom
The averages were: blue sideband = 21.9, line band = 20.9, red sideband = 21.8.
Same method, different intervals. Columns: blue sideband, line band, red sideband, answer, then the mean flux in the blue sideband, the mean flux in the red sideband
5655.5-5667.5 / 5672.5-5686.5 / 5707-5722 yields -0.7 angstrom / 21.2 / 21.1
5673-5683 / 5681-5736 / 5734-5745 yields 3.1 angstrom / 22.5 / 22.7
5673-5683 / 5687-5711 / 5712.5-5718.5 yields 1.3 angstrom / 22.5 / 21.7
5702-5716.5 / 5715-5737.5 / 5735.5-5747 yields -0.2 angstrom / 20.4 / 22.9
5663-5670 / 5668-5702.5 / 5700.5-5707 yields -1.7 angstrom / 21.2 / 20.2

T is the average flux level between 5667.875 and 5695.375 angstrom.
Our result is 21.9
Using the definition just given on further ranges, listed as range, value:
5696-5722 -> 21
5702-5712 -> 20.1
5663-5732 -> 21.5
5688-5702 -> 21.4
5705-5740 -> 21.5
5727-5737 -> 22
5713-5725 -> 21.8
